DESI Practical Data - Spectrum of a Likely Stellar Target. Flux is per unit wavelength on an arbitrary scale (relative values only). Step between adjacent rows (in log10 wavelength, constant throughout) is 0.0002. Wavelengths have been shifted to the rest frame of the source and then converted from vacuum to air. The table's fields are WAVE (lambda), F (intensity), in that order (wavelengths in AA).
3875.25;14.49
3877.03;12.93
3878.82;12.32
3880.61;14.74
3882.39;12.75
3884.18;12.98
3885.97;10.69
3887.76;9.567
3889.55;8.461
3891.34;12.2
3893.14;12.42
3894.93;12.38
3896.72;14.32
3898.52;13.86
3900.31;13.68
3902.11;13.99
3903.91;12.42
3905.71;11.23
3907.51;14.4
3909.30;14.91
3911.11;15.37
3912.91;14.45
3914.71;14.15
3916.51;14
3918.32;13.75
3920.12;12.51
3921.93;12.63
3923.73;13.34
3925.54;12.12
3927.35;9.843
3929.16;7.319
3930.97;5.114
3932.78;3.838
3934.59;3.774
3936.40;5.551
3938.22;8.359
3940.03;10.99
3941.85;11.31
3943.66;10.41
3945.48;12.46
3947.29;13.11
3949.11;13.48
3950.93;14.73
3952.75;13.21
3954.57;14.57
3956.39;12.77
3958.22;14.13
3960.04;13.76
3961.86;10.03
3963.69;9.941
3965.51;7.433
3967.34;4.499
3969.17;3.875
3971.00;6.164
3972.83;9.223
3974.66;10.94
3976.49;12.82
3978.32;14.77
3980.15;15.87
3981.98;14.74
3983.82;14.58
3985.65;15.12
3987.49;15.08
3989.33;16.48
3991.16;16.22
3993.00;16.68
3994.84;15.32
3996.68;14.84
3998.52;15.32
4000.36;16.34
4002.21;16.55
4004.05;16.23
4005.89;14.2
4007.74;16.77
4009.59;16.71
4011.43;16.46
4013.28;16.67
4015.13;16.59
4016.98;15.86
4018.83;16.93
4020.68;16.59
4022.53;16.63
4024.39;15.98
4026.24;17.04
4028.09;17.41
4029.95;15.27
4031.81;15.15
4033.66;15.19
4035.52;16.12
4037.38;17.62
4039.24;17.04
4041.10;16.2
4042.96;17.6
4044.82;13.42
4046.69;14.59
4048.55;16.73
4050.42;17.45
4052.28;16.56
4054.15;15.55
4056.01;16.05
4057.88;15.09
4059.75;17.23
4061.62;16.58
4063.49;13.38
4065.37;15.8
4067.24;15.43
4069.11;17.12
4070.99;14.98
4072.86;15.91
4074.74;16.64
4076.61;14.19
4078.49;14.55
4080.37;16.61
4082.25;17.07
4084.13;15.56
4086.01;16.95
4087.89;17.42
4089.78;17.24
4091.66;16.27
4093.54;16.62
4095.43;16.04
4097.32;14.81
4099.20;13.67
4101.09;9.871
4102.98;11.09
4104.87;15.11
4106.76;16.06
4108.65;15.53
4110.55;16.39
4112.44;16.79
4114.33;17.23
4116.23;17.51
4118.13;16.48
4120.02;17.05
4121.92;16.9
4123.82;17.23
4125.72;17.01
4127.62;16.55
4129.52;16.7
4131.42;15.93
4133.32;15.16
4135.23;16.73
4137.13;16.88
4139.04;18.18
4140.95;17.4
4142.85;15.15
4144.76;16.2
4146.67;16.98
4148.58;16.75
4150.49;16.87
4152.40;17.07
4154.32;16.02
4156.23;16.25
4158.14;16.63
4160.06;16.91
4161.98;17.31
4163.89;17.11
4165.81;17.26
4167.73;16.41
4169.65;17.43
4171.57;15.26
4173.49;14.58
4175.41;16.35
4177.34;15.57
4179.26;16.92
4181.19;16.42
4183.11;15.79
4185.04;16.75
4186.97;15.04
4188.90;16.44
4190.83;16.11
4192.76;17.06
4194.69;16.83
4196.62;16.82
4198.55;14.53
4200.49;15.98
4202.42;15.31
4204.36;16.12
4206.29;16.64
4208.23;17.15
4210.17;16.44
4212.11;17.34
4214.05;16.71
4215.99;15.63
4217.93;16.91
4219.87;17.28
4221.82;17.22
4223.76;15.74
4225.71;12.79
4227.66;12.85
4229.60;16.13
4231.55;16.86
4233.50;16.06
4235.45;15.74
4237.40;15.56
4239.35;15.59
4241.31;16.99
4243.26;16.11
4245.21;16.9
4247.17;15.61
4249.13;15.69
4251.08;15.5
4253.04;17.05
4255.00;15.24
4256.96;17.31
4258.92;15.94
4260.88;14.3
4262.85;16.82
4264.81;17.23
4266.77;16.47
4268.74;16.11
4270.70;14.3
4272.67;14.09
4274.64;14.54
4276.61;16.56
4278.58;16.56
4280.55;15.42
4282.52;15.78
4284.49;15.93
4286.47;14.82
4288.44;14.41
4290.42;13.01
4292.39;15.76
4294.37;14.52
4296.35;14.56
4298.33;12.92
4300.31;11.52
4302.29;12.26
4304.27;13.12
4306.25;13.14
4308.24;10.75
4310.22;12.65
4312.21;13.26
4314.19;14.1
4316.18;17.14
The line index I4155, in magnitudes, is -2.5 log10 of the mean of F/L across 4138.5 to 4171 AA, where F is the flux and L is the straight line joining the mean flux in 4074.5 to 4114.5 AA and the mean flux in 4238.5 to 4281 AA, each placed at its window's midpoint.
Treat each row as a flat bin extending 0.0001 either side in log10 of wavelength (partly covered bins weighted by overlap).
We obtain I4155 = -0.08 mag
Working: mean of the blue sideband 15.5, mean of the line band 16.8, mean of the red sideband 15.9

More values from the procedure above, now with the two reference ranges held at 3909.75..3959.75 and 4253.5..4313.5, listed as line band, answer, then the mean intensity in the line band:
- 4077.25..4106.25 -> -0.18 mag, 15.3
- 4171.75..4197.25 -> -0.18 mag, 16.2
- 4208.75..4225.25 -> -0.18 mag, 16.5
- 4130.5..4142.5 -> -0.24 mag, 16.6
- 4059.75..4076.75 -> -0.23 mag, 15.7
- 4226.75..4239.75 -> -0.10 mag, 15.6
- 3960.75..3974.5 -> 0.47 mag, 7.6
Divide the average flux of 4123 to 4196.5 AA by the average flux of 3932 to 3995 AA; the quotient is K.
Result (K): 1.42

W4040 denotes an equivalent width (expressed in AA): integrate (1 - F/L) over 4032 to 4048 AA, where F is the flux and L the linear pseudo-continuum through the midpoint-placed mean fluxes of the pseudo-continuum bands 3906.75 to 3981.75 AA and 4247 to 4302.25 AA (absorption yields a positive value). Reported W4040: -4.7 AA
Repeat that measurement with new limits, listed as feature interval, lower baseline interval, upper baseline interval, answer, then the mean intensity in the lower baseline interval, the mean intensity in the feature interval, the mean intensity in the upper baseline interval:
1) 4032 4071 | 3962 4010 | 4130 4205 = -4.4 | 13.3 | 16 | 16.4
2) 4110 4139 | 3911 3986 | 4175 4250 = -4.6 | 11.1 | 16.8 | 16.1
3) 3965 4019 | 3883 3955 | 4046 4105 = -1.7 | 11.7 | 14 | 15.6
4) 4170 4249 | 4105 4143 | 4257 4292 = -0.4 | 16.6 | 16.1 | 15.5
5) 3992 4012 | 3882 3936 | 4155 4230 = -4.2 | 11.7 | 15.9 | 16.2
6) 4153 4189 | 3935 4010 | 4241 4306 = -5.0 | 12.7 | 16.3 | 15.2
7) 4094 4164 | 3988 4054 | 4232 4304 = -1.5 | 16.2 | 16.1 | 15.4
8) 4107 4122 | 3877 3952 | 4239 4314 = -3.5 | 11.7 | 16.7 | 14.9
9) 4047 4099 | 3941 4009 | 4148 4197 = -4.4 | 13.1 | 16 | 16.5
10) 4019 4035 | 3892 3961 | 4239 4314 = -4.2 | 12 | 16.2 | 14.9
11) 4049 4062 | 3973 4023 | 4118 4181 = -0.4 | 15.5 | 16.4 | 16.6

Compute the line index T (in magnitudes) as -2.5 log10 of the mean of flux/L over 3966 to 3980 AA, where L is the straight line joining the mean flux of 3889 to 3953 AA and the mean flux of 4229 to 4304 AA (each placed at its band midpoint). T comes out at 0.31 mag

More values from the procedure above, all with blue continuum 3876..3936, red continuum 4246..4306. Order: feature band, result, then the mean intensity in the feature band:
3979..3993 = -0.231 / 15.5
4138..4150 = -0.202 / 16.8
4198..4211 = -0.114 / 16.1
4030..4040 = -0.236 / 16.1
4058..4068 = -0.182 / 15.6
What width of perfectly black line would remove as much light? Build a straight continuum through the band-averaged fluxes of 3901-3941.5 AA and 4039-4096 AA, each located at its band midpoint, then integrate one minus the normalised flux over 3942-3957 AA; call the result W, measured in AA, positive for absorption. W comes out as -1.2 AA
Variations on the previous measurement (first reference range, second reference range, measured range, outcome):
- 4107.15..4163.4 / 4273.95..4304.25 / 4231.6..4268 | -2.6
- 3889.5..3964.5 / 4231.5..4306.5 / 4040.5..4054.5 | -3.2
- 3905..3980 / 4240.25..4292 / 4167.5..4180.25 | -1.5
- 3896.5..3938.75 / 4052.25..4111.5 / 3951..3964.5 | -0.4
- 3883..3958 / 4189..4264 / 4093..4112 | -0.3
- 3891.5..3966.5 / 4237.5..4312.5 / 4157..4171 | -3.0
